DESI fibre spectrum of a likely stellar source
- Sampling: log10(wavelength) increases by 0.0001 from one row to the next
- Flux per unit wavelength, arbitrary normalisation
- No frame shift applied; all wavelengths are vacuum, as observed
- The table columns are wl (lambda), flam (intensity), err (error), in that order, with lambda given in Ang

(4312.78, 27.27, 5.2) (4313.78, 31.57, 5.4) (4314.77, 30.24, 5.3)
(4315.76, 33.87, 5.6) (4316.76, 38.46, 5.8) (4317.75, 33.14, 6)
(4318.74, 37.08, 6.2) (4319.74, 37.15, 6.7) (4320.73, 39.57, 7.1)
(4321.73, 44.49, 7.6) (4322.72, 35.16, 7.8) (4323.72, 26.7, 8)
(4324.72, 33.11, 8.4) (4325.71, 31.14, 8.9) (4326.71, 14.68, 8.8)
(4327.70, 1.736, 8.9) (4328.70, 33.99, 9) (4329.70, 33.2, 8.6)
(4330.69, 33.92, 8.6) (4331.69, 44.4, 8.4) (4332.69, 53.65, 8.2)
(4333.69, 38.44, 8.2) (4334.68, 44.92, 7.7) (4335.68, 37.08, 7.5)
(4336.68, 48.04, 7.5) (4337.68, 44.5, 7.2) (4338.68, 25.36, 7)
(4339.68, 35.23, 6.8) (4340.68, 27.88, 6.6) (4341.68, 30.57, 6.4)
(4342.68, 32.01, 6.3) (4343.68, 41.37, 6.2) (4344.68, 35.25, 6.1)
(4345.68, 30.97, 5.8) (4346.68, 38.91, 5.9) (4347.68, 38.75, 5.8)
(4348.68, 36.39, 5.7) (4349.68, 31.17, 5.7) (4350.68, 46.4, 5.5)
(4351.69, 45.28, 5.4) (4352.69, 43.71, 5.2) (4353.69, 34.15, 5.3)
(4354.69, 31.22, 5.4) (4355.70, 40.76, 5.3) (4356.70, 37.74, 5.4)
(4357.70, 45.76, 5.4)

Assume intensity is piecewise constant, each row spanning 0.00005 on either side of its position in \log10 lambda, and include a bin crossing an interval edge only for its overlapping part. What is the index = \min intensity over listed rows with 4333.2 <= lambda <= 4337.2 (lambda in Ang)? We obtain 37.08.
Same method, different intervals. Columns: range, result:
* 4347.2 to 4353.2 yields 31.17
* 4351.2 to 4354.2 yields 34.15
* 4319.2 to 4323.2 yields 35.16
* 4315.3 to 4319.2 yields 33.14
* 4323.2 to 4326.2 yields 26.7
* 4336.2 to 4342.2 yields 25.36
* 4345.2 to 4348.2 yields 30.97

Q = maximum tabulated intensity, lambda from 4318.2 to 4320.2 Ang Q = 37.15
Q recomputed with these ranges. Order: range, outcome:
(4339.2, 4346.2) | 41.37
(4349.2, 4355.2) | 46.4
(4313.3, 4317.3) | 38.46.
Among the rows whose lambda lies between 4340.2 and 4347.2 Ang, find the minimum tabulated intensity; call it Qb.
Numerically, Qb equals 27.88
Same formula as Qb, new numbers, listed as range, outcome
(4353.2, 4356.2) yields 31.22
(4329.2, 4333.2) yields 33.2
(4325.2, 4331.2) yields 1.736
